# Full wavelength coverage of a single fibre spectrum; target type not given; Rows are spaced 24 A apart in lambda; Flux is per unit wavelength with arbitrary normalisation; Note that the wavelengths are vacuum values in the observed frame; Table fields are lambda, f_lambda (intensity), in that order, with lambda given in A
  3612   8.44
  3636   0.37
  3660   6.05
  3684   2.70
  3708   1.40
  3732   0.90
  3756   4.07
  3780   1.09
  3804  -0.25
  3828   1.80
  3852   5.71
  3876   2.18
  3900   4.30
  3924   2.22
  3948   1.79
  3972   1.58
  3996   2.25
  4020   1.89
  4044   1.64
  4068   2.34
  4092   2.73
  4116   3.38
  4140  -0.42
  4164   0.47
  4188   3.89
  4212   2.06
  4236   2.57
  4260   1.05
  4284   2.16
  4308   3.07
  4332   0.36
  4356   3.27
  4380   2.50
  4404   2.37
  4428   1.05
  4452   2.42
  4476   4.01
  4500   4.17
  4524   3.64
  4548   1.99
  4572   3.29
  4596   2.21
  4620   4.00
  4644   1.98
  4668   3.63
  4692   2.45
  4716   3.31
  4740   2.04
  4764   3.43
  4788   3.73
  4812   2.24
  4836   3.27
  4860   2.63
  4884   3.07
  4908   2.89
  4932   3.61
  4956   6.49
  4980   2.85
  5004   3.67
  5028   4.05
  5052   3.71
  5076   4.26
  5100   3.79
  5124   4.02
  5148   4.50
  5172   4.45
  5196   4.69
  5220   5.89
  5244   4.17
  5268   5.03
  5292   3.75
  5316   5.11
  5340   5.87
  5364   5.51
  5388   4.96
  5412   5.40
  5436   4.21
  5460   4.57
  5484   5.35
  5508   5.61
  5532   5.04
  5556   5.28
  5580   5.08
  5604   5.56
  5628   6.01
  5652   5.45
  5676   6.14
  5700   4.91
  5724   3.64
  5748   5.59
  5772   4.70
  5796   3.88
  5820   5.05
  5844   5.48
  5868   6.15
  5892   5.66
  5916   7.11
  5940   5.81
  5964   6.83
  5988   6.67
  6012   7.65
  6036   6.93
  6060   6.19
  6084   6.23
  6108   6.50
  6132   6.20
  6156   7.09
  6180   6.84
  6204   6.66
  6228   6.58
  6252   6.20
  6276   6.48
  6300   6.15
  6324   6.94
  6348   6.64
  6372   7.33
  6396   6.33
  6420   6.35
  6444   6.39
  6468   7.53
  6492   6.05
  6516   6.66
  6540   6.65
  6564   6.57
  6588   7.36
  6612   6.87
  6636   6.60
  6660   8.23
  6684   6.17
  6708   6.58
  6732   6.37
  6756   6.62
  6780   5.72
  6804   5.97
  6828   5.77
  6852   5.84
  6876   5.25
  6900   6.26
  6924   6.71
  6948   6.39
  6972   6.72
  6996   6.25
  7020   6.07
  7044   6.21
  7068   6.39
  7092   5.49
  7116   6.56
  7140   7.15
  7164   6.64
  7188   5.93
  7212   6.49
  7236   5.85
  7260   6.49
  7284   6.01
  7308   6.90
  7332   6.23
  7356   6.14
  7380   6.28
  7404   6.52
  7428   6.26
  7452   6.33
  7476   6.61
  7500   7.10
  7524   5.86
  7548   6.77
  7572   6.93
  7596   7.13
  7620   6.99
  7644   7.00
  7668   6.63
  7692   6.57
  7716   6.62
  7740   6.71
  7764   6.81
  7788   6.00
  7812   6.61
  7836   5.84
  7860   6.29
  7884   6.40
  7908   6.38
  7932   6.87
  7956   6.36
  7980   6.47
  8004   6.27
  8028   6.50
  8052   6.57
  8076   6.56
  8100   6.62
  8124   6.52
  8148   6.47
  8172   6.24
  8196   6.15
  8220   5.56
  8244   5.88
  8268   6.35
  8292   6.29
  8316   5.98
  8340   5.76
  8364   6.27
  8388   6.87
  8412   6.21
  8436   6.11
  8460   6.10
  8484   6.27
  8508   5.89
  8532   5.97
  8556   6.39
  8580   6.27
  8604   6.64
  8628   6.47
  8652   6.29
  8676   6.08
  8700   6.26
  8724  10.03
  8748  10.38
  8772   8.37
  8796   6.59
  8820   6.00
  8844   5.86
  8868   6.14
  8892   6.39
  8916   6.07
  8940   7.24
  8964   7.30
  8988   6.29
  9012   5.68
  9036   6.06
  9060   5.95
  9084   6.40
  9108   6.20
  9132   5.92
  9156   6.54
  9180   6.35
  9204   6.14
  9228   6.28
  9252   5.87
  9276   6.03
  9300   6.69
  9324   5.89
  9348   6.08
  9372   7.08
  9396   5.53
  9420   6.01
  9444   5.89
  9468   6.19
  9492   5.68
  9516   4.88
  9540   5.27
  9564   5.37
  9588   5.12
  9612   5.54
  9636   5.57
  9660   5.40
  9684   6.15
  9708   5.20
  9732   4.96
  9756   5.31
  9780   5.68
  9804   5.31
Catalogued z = 0.33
